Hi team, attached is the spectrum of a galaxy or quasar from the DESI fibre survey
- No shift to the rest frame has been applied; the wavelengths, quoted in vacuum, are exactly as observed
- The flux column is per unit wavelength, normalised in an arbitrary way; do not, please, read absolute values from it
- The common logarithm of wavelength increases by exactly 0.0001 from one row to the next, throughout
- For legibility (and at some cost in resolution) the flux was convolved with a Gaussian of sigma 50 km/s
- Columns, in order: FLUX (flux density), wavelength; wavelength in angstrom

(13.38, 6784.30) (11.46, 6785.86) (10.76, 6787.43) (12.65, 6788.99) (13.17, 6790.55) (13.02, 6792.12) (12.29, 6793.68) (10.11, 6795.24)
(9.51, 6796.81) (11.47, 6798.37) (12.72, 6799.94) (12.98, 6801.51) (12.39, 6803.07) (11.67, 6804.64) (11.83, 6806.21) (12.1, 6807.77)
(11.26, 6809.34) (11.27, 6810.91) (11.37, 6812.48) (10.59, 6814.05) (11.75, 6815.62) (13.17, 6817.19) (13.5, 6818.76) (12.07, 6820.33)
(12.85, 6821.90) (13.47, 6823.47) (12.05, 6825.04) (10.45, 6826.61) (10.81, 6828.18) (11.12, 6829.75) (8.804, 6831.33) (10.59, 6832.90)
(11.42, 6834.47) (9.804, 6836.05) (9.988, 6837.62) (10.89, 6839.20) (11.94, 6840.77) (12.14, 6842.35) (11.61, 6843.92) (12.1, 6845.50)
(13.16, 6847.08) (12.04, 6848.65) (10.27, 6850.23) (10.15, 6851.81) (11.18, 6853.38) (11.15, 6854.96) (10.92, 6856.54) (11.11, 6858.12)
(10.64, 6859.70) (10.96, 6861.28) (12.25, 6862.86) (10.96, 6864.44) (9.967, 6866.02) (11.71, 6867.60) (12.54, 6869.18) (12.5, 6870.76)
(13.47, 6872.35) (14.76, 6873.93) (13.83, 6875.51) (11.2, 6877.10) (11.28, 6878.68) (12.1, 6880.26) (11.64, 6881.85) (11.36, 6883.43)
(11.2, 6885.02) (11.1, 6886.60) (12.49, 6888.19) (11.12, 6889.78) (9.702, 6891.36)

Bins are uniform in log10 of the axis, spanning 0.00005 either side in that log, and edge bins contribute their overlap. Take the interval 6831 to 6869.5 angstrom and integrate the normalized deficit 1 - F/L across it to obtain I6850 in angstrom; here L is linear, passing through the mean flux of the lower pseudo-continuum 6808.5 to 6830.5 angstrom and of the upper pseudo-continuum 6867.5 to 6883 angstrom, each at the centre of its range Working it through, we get 3.4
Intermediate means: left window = 11.8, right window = 12.5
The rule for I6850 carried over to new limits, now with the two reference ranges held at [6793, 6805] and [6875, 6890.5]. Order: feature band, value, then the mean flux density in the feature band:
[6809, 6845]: 0.7 angstrom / 11.4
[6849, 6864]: 0.9 angstrom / 11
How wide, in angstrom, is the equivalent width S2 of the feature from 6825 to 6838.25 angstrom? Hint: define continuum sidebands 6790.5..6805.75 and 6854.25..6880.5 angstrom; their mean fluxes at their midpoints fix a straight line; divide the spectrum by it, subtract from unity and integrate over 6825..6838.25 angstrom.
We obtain 1.5 angstrom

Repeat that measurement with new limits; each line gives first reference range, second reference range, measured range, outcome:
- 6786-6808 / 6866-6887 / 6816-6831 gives -0.10 angstrom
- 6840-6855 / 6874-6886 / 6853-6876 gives -0.10 angstrom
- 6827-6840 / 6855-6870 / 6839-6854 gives -1.10 angstrom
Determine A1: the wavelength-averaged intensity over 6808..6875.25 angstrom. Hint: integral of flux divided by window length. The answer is 11.6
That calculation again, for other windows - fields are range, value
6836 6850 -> 11.6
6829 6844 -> 10.8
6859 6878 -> 12.1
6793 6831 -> 11.7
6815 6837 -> 11.6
